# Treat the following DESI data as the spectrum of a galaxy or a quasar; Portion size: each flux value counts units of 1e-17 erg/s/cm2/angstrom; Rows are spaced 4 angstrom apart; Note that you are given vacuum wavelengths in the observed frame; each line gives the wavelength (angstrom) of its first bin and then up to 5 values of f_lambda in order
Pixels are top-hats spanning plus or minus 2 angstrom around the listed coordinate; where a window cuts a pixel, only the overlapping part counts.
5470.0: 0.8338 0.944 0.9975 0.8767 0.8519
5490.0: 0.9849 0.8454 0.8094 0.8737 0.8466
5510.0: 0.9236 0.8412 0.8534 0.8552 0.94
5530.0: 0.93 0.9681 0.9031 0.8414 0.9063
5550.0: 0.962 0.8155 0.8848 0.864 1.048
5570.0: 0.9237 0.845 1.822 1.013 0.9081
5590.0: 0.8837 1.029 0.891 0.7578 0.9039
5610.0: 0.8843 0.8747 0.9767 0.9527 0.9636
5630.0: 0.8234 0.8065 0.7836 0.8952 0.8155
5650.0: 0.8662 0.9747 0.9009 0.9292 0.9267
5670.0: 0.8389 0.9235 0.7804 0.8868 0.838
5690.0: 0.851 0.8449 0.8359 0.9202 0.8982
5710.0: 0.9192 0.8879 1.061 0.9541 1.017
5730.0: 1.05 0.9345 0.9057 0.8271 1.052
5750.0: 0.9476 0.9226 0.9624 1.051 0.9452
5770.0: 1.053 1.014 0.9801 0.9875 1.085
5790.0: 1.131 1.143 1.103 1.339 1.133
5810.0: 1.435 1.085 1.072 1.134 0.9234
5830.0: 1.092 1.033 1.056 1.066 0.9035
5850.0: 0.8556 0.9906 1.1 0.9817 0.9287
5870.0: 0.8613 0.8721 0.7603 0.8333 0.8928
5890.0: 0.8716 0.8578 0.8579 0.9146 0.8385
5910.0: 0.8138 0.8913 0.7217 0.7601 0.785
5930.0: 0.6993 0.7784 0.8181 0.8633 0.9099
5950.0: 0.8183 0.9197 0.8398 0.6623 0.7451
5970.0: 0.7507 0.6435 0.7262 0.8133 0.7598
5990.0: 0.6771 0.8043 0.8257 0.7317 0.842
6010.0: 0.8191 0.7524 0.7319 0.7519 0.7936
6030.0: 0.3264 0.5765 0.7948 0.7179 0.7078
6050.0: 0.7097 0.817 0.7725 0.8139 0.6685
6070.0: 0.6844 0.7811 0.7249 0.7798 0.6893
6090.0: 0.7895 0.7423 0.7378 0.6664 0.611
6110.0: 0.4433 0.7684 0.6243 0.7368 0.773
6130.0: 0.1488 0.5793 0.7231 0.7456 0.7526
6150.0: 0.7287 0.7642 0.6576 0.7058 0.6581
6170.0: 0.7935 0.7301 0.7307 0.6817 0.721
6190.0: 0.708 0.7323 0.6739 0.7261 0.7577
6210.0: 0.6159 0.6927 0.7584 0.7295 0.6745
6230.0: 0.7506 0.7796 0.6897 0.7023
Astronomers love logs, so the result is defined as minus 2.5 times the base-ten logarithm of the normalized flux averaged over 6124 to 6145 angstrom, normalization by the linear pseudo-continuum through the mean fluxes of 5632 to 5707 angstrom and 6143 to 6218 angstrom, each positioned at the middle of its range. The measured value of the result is 0.21 mag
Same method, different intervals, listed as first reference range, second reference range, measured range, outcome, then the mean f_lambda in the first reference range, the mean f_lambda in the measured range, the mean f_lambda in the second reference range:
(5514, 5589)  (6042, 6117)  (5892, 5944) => -0.04 mag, 0.956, 0.815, 0.716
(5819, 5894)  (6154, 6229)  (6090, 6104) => 0.08 mag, 0.952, 0.726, 0.71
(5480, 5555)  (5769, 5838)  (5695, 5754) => 0.11 mag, 0.887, 0.941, 1.1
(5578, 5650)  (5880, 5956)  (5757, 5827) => -0.25 mag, 0.917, 1.09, 0.834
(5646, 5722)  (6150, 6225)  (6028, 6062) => 0.12 mag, 0.893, 0.686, 0.713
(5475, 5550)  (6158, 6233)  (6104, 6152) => 0.15 mag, 0.894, 0.636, 0.713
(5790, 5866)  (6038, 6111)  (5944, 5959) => 0.03 mag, 1.08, 0.874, 0.72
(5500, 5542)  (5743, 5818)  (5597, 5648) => 0.11 mag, 0.891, 0.871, 1.07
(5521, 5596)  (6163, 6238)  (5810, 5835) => -0.25 mag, 0.967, 1.09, 0.717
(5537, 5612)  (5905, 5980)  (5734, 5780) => -0.11 mag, 0.953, 0.968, 0.788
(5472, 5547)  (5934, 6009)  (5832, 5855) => -0.20 mag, 0.894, 0.984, 0.786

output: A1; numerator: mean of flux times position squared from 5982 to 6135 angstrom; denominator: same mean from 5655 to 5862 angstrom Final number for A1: 0.8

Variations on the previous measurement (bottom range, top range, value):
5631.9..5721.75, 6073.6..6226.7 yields 0.92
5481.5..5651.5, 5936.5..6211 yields 0.94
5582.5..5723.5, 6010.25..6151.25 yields 0.90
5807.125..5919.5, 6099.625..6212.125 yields 0.78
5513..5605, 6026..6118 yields 0.88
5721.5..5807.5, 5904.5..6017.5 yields 0.82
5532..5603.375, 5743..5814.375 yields 1.20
